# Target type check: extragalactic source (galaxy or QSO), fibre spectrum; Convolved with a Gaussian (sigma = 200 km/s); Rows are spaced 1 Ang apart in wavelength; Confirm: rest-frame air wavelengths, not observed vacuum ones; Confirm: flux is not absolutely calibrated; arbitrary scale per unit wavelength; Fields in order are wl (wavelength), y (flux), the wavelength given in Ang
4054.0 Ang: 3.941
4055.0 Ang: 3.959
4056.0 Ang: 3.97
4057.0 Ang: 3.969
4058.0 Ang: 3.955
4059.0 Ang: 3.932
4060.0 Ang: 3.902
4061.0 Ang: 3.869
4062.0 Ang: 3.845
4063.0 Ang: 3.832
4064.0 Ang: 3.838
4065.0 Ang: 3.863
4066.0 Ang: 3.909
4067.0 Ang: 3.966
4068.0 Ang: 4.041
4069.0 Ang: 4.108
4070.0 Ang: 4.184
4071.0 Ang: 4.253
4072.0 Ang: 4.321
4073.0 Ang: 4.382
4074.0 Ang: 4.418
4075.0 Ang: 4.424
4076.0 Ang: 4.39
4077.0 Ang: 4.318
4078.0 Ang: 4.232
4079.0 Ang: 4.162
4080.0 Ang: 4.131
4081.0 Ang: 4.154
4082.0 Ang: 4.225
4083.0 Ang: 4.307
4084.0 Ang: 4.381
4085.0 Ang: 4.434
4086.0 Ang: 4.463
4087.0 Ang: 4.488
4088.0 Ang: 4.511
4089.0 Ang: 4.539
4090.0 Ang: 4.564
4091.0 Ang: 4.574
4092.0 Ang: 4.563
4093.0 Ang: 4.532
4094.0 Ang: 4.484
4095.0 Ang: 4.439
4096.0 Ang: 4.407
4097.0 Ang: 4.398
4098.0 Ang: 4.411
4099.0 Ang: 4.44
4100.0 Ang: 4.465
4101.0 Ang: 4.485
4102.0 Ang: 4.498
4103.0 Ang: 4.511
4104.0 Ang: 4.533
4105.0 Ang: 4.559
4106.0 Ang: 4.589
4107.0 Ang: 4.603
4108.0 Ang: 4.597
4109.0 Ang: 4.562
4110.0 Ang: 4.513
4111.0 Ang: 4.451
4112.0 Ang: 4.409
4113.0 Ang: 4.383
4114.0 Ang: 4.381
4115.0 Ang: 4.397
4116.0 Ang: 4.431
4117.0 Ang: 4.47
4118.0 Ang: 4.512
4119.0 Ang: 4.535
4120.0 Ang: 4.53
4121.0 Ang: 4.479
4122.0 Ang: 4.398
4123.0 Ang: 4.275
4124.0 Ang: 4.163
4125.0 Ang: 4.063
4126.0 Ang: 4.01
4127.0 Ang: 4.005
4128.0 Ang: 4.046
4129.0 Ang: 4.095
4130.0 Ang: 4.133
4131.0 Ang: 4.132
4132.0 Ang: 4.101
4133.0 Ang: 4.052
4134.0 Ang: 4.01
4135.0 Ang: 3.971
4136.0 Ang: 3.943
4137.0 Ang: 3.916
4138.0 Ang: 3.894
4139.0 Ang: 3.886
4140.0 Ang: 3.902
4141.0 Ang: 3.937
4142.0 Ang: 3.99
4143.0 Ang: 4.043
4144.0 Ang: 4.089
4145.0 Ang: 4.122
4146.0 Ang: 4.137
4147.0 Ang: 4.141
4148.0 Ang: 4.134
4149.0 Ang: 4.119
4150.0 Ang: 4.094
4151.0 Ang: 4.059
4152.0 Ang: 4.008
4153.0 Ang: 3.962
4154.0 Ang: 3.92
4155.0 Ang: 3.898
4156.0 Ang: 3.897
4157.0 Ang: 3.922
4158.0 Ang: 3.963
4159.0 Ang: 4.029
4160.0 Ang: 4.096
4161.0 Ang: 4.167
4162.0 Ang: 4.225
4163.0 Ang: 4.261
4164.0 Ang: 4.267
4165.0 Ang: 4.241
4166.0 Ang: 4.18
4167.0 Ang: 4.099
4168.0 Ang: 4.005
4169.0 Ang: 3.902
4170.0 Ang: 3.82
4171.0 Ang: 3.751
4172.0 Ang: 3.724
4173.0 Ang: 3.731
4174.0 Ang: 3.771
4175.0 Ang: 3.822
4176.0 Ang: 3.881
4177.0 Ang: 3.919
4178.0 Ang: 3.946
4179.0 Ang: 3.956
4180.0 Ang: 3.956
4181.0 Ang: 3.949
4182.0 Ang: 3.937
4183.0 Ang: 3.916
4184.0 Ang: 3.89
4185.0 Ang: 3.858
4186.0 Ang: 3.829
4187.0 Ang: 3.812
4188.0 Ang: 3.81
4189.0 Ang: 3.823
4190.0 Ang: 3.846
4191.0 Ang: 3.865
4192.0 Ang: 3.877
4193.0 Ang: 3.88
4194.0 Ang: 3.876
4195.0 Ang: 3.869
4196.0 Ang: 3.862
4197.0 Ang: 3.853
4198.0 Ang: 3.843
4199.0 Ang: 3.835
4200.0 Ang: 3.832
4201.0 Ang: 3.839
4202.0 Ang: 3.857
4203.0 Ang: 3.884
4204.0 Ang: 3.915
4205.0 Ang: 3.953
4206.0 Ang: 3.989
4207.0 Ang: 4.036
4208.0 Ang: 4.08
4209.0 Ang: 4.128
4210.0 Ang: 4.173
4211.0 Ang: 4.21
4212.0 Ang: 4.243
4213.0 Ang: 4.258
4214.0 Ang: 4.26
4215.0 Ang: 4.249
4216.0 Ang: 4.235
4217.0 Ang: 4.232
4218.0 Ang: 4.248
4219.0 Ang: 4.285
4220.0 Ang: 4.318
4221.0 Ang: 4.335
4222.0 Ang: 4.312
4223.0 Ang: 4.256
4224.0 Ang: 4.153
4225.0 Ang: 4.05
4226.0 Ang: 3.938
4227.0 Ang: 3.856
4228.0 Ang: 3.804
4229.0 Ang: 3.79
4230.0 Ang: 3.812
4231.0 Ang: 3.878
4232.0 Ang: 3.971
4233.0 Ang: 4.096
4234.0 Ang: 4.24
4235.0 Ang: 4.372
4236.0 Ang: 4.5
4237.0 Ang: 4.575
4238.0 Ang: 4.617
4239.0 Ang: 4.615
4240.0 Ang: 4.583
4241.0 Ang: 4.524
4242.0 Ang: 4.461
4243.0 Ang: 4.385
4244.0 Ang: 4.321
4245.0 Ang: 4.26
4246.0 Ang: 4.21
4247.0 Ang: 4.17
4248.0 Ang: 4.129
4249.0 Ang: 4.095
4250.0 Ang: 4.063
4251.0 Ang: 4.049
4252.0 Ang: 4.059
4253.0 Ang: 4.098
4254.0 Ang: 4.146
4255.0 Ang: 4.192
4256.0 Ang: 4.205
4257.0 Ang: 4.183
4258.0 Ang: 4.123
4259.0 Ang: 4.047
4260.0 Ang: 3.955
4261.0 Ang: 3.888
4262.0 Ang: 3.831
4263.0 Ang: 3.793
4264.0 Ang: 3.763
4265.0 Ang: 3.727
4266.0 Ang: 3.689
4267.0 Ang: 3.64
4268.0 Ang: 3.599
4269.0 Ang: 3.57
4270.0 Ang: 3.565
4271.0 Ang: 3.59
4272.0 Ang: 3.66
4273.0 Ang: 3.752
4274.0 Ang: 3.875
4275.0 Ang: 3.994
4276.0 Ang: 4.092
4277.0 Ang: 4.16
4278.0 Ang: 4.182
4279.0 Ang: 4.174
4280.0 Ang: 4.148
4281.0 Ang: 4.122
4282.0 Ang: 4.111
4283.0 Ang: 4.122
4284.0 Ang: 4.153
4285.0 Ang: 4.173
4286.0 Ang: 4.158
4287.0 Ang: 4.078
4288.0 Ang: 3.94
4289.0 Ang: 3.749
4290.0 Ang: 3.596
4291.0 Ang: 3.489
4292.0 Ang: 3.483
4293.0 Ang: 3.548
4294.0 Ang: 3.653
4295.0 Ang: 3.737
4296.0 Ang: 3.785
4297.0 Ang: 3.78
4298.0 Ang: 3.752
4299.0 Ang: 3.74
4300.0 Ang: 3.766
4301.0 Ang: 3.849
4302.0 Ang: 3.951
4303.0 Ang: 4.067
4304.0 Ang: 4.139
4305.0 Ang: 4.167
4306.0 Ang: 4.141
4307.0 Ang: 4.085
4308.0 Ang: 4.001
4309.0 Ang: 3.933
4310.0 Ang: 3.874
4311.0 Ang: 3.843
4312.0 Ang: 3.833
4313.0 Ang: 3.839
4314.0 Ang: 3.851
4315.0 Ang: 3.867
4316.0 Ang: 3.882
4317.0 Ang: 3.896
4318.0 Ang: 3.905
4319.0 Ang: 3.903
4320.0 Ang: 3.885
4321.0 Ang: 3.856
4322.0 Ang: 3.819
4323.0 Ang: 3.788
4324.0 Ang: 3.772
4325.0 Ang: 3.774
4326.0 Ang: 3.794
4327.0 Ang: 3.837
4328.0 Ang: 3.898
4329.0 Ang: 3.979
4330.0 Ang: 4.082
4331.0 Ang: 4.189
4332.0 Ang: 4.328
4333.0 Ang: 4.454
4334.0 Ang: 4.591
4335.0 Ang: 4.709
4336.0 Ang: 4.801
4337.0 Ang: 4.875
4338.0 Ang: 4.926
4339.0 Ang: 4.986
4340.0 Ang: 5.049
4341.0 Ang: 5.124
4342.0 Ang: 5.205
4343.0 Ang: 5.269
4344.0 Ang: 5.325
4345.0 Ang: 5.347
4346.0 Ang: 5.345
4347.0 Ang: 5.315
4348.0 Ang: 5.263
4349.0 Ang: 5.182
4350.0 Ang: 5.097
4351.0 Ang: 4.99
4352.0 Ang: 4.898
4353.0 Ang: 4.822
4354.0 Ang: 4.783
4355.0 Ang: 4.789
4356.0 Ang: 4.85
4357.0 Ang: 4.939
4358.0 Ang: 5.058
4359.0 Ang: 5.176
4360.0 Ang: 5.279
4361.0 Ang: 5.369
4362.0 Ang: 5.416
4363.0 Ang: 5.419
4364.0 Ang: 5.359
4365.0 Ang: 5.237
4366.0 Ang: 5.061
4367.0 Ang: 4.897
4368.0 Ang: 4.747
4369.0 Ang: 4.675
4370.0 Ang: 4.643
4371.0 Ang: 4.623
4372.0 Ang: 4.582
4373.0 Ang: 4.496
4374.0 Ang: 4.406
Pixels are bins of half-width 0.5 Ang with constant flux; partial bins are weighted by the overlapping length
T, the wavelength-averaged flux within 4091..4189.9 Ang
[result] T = 4.15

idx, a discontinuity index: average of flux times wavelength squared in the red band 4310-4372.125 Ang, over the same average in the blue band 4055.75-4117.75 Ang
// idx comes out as 1.2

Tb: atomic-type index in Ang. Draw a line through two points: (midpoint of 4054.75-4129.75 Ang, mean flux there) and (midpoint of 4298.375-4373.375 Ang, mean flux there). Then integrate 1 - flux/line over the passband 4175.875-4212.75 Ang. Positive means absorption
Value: 3.9 Ang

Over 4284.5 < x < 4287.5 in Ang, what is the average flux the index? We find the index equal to 4.14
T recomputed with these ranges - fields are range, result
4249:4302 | 3.9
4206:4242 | 4.21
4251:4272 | 3.88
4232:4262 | 4.24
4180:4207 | 3.88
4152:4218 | 3.97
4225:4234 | 3.92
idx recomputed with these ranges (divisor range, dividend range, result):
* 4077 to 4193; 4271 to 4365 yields 1.13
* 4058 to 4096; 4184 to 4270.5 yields 1.03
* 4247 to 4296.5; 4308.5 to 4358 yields 1.17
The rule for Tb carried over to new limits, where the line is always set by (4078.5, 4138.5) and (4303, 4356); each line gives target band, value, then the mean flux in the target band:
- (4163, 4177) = 1.3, 3.95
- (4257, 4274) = 2.4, 3.78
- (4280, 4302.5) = 2.8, 3.86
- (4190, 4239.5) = 3.3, 4.08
